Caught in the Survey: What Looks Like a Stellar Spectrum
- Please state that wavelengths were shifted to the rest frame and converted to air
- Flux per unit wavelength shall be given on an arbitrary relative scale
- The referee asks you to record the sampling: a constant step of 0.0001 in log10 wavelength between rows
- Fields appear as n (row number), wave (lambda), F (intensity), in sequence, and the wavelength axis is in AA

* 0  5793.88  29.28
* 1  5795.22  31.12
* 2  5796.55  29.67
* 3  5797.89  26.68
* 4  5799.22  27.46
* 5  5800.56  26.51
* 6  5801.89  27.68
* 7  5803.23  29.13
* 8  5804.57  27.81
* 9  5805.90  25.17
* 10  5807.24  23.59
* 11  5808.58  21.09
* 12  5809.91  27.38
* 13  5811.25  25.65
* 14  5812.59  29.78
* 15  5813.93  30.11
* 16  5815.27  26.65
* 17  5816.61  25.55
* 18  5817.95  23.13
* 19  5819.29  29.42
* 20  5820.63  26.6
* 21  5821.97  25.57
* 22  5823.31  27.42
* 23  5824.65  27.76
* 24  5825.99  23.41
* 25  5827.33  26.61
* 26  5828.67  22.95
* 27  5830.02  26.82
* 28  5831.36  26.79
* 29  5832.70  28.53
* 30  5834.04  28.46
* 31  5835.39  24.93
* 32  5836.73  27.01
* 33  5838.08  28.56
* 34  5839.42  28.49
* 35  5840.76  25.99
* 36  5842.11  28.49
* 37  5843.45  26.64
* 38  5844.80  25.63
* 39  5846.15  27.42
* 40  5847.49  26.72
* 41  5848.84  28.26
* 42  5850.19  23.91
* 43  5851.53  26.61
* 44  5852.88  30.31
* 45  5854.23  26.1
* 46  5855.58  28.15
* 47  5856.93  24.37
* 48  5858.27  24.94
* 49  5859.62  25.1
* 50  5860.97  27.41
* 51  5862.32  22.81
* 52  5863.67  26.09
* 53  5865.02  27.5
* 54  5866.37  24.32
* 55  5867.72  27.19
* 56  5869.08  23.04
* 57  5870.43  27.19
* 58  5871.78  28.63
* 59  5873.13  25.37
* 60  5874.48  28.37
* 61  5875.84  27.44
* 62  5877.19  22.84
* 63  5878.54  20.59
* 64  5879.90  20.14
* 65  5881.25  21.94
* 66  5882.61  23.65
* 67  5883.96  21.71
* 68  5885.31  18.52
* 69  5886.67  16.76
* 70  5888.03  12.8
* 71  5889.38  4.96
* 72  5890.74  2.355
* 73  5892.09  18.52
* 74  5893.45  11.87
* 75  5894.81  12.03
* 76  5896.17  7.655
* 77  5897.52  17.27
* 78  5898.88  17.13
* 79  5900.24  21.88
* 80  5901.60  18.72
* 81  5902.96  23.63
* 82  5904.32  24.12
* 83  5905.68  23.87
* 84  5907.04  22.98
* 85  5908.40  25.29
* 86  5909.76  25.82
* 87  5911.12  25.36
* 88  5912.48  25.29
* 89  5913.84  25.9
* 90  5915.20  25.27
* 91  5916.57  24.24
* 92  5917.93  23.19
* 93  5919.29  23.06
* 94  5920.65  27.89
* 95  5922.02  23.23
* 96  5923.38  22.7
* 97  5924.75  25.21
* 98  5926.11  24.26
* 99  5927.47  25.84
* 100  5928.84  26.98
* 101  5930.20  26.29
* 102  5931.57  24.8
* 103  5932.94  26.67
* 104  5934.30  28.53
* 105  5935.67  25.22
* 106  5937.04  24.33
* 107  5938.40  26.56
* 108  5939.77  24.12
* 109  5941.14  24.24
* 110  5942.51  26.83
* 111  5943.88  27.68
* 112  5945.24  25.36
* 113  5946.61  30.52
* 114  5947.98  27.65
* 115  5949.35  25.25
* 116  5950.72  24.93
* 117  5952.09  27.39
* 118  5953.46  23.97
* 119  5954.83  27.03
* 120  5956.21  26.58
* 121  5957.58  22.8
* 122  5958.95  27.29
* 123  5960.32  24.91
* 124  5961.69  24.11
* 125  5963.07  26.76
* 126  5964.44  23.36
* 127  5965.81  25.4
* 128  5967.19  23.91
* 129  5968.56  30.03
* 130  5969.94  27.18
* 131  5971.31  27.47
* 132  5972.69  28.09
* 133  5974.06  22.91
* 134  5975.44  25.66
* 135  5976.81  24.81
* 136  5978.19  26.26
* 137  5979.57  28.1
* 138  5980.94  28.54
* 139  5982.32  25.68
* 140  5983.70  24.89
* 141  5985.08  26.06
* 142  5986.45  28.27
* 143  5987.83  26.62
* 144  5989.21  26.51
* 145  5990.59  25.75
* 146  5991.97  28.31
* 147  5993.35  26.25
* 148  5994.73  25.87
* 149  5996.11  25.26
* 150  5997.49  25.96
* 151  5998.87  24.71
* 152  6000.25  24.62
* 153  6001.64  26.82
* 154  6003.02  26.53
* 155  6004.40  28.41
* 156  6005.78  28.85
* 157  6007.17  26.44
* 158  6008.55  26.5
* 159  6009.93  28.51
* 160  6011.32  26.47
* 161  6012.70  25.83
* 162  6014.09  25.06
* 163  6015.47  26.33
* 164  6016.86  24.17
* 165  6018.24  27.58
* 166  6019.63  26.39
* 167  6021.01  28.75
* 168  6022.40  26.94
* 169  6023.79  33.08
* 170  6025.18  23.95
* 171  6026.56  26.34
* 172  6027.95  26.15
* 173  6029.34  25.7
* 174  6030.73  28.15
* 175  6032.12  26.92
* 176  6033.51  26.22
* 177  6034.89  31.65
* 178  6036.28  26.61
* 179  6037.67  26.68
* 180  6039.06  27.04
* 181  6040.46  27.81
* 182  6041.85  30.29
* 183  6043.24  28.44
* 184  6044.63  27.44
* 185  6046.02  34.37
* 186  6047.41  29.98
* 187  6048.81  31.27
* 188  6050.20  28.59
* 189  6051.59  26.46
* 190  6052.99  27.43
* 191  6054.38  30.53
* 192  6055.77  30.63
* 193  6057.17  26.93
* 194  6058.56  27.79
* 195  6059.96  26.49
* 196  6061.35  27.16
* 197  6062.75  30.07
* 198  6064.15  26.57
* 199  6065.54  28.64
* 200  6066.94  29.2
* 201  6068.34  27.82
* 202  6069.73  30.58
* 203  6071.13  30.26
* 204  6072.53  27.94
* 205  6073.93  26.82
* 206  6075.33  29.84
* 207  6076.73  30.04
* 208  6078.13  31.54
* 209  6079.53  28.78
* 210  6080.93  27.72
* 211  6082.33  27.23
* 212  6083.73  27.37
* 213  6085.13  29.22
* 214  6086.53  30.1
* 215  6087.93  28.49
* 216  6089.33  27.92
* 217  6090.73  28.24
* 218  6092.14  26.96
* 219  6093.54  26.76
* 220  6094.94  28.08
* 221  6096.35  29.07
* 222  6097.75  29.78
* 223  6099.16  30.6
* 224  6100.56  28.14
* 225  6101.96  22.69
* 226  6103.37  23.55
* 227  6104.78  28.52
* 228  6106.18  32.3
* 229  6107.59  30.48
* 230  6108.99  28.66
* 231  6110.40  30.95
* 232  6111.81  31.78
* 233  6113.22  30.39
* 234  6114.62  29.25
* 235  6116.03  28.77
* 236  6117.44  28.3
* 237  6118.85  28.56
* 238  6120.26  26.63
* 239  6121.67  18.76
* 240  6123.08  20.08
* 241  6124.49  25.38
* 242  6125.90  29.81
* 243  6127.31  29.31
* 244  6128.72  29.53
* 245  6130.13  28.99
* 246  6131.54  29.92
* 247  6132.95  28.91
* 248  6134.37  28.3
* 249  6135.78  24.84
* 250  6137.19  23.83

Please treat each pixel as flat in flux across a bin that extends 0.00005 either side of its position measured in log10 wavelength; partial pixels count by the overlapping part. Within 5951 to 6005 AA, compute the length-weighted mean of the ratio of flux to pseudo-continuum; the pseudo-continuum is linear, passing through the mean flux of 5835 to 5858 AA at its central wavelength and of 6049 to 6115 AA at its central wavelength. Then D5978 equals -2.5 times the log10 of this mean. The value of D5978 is 0.07 mag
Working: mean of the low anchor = 26.9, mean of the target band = 26.1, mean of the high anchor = 28.6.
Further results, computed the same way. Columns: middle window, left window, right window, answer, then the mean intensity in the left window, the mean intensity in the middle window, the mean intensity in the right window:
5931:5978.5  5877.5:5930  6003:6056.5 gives -0.106 mag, 20.7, 26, 27.8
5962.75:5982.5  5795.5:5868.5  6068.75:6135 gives 0.049 mag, 26.6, 26.3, 28.3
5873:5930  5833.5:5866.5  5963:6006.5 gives 0.247 mag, 26.6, 21.1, 26.4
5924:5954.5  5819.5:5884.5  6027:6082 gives 0.042 mag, 26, 26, 28.5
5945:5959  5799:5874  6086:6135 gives 0.039 mag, 26.5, 26.2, 28.1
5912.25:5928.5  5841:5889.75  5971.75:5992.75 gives 0.027 mag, 24.3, 24.7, 26.4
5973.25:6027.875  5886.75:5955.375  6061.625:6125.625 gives -0.054 mag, 22.7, 26.5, 28.2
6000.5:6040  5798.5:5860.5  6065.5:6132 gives 0.031 mag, 26.6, 27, 28.3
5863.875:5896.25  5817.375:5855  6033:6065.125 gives 0.324 mag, 26.7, 20.1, 28.6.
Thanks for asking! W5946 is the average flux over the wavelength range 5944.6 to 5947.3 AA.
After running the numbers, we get 28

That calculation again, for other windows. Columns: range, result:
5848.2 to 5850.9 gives 26.1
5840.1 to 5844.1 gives 27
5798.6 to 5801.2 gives 26.9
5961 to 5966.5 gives 24.9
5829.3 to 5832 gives 26.7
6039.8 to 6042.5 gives 29.1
